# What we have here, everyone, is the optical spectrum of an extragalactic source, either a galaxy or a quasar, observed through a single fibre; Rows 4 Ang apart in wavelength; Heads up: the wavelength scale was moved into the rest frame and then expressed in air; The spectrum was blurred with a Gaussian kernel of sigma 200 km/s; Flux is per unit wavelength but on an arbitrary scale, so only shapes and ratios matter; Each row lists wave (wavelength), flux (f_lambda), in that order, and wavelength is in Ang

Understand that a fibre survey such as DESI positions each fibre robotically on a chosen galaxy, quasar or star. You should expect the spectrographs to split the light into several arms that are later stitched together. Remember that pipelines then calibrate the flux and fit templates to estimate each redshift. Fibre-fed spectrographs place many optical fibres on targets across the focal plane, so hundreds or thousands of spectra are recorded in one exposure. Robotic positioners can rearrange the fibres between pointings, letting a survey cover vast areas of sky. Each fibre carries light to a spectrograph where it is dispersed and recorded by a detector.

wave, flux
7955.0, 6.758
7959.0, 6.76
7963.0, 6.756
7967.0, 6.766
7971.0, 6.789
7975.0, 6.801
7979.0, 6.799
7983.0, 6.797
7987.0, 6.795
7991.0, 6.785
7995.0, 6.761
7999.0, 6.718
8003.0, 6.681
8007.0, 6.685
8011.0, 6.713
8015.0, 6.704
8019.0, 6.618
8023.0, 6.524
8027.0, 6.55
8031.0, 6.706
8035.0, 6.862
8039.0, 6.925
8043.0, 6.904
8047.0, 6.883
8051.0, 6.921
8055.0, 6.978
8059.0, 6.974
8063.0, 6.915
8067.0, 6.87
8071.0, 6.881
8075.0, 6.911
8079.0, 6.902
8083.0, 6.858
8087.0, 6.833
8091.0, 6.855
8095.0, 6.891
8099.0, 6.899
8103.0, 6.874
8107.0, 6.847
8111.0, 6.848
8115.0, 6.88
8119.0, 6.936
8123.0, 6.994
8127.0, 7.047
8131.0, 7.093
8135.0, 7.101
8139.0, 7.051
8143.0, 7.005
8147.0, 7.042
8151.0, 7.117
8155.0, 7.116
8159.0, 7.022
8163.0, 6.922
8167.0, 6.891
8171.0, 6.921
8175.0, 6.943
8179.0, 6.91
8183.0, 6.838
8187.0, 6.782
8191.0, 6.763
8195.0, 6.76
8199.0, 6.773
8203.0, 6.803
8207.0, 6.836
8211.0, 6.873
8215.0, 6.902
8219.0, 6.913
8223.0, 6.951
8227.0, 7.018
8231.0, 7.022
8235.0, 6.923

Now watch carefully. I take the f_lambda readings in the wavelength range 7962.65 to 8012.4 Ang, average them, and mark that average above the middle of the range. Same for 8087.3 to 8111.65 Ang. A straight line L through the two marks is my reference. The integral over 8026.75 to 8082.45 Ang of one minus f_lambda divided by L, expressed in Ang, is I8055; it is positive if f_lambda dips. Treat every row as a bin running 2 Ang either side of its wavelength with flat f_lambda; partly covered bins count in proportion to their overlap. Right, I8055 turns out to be -0.5 Ang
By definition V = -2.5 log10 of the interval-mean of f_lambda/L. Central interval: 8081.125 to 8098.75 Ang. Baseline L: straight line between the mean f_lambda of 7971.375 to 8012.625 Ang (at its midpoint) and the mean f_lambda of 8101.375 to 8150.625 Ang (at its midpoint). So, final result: 0.01 mag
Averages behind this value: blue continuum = 6.76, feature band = 6.86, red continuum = 6.98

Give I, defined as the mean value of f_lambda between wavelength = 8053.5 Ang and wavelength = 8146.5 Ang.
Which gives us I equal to 6.93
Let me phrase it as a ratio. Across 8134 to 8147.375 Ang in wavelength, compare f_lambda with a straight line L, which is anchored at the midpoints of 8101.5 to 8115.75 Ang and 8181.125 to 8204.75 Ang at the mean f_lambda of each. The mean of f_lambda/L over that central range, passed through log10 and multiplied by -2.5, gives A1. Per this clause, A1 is -0.03 mag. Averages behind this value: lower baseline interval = 6.86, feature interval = 7.05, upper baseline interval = 6.79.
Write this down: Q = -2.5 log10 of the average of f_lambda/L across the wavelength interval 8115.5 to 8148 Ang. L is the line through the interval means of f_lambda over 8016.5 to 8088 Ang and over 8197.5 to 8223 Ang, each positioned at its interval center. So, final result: -0.03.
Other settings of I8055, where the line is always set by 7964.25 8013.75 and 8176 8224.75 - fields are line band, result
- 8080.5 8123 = -0.5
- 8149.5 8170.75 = -0.5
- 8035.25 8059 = -0.5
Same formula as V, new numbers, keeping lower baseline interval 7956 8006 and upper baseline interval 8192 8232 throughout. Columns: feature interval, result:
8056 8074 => -0.017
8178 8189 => 0.004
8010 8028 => 0.026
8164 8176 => -0.009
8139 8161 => -0.033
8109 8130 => -0.018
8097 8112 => -0.007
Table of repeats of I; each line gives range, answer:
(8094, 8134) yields 6.94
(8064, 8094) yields 6.87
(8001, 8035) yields 6.66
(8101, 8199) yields 6.94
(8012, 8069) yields 6.81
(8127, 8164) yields 7.06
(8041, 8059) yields 6.93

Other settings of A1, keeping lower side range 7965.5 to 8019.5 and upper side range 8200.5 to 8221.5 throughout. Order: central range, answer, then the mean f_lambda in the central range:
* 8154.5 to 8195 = -0.008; 6.9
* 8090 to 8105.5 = -0.012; 6.88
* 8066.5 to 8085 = -0.015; 6.89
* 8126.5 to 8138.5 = -0.040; 7.08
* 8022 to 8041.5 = 0.006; 6.73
